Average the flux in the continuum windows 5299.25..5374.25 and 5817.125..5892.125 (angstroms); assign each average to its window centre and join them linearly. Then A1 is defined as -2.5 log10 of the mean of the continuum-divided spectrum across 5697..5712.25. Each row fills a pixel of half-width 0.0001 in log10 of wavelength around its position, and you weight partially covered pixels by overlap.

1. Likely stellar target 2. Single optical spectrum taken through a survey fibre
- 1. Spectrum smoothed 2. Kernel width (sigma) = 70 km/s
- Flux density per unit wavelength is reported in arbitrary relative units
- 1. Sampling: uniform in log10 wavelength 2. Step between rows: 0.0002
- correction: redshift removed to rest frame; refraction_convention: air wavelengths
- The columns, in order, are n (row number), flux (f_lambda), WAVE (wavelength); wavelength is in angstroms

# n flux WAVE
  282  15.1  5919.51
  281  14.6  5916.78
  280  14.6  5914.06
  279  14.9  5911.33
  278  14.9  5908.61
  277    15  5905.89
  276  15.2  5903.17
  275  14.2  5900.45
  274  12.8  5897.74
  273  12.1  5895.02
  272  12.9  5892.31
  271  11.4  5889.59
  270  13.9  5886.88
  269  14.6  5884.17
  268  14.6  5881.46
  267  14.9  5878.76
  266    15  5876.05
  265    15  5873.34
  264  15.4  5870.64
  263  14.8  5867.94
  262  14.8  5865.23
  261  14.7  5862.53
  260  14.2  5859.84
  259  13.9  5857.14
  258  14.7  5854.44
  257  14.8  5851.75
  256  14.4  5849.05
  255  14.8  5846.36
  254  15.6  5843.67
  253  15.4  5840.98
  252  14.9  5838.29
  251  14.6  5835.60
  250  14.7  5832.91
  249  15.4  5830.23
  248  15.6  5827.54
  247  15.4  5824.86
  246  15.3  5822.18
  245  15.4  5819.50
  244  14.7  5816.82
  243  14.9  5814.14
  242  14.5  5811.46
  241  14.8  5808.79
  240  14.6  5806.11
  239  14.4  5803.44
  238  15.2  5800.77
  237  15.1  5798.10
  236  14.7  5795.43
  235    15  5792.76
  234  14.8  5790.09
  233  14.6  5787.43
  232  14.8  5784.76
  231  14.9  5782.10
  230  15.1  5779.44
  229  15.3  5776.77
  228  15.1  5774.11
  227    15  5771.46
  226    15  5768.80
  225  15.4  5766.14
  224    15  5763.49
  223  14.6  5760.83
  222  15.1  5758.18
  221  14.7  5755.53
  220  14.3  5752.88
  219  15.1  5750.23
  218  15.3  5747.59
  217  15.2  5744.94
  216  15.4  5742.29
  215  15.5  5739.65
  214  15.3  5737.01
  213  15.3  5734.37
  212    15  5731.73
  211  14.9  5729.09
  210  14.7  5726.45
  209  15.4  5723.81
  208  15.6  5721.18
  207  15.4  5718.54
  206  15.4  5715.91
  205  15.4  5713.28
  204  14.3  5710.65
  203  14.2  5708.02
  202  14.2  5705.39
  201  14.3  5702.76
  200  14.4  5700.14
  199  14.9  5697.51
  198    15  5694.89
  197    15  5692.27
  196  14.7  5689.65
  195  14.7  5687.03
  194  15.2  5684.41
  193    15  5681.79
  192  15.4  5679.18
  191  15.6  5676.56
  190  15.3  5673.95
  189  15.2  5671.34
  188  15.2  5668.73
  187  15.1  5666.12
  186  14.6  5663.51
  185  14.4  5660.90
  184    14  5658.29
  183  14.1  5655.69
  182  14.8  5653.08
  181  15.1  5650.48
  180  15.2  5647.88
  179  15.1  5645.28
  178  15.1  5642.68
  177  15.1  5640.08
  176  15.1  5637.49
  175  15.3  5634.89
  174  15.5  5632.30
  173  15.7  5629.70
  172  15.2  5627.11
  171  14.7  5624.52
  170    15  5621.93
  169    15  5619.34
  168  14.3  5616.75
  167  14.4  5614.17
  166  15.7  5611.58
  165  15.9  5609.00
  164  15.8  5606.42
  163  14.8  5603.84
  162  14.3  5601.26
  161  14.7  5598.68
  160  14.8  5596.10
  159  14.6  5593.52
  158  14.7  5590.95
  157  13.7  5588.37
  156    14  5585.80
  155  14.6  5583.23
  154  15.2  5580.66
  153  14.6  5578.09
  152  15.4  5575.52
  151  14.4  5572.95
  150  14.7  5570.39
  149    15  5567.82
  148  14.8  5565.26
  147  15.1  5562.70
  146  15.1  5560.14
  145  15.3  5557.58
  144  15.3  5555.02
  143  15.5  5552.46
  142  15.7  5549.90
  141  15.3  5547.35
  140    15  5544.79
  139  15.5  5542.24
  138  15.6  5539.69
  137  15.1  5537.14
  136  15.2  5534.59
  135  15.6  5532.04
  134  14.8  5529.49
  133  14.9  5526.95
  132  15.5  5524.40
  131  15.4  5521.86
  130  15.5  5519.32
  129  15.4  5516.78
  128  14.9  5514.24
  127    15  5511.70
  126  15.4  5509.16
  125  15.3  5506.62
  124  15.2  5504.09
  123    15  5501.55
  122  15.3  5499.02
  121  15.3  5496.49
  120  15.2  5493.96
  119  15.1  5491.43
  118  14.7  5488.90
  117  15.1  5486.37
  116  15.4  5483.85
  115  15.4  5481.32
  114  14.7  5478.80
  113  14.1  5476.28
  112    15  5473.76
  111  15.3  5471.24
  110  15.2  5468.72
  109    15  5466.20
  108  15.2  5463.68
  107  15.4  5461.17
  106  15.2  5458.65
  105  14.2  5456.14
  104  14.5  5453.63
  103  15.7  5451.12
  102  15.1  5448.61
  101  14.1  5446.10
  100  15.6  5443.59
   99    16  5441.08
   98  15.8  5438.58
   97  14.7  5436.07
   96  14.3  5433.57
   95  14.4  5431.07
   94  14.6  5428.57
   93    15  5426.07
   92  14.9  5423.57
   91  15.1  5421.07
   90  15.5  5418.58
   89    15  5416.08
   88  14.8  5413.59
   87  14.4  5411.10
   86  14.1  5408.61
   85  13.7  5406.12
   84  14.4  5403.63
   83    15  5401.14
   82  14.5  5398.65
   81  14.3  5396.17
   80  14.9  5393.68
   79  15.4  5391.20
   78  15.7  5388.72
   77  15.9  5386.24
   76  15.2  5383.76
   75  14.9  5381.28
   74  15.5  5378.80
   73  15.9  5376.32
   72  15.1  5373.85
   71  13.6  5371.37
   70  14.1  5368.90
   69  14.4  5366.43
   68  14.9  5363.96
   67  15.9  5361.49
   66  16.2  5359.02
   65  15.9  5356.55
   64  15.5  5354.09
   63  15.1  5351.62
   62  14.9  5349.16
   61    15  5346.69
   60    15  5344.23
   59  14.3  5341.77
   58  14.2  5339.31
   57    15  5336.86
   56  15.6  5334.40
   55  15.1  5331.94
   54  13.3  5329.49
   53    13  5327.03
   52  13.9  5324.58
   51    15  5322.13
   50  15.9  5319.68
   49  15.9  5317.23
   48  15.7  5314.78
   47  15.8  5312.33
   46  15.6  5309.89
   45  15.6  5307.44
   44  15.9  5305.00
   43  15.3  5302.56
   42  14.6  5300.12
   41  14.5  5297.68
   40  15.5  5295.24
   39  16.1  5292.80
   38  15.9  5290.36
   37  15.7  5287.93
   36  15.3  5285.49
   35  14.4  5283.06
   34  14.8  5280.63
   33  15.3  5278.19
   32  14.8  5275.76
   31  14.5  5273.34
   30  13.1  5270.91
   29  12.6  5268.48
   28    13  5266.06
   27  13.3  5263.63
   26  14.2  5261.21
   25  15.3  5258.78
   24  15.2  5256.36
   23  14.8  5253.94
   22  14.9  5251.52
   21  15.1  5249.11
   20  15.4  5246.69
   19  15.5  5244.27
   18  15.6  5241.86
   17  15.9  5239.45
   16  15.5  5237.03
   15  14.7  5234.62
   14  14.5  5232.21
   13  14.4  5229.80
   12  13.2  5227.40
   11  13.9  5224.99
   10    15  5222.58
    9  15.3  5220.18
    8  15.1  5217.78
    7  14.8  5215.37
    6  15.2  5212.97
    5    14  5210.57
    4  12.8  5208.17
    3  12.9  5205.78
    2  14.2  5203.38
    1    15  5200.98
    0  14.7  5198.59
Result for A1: 0.032 mag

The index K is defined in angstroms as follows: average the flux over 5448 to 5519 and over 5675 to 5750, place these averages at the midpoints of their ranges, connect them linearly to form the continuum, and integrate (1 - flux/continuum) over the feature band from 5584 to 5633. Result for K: 0.6 angstroms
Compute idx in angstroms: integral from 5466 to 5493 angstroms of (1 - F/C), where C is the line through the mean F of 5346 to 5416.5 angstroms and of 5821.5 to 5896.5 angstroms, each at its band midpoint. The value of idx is -0.2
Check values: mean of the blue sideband 15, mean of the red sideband 14.6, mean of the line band 15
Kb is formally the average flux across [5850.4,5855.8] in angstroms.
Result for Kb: 14.7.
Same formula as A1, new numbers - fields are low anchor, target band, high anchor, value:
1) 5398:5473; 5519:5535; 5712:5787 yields -0.02 mag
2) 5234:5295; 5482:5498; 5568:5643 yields -0.02 mag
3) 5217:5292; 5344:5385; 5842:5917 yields -0.03 mag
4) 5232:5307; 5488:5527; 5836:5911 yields -0.04 mag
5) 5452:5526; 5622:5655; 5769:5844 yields -0.01 mag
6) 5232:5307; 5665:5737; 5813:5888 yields -0.01 mag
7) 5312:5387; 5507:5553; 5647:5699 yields -0.02 mag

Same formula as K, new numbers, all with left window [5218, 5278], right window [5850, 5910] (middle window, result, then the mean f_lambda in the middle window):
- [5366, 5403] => -1.12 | 15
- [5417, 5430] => -0.46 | 15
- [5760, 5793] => -1.51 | 15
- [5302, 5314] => -0.91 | 15.7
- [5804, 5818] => -0.37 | 14.7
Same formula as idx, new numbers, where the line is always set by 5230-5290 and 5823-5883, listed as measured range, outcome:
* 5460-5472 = -0.3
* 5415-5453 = -0.7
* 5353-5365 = -0.8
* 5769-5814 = 0.0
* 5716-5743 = -0.7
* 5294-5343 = -0.8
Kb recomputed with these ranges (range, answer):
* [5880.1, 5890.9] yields 13.6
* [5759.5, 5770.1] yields 15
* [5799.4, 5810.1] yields 14.8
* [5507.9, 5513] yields 15.2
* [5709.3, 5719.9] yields 15.1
